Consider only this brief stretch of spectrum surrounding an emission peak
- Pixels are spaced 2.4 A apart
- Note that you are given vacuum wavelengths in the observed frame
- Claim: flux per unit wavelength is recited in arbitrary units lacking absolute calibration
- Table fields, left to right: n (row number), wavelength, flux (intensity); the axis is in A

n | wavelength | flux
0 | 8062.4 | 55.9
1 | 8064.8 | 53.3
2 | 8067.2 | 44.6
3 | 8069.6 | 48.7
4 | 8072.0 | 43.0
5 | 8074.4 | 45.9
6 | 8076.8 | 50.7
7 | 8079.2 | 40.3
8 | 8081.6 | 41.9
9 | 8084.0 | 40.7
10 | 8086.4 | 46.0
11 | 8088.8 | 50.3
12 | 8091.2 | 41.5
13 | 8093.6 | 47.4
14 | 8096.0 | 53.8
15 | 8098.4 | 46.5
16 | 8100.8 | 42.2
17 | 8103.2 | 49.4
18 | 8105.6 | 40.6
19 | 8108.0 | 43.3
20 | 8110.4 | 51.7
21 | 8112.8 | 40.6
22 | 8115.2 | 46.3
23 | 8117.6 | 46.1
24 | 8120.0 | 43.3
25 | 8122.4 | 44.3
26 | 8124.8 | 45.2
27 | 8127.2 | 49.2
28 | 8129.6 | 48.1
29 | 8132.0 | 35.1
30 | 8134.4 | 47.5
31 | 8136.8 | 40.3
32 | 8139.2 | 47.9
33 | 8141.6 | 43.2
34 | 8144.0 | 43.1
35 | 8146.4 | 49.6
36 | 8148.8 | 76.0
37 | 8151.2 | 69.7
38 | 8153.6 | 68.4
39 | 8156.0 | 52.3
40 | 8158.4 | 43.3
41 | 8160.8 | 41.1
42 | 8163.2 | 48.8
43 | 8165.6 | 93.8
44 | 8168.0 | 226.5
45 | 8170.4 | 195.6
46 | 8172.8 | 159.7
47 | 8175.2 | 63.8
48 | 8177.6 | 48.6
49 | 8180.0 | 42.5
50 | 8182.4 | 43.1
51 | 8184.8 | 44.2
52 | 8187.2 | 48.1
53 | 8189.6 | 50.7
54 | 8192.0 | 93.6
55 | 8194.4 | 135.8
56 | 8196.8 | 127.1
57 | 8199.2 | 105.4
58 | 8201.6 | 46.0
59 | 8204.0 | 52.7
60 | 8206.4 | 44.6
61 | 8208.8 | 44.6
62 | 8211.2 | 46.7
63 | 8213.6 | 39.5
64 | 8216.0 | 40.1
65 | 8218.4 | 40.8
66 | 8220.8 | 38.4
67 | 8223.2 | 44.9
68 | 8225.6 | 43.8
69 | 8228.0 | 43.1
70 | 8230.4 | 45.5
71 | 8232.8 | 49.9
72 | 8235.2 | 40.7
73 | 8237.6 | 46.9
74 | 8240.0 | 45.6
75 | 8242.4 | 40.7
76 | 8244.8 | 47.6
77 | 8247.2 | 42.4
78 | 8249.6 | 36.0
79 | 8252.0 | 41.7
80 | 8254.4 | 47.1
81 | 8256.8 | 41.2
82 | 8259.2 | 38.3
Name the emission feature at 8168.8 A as H-alpha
